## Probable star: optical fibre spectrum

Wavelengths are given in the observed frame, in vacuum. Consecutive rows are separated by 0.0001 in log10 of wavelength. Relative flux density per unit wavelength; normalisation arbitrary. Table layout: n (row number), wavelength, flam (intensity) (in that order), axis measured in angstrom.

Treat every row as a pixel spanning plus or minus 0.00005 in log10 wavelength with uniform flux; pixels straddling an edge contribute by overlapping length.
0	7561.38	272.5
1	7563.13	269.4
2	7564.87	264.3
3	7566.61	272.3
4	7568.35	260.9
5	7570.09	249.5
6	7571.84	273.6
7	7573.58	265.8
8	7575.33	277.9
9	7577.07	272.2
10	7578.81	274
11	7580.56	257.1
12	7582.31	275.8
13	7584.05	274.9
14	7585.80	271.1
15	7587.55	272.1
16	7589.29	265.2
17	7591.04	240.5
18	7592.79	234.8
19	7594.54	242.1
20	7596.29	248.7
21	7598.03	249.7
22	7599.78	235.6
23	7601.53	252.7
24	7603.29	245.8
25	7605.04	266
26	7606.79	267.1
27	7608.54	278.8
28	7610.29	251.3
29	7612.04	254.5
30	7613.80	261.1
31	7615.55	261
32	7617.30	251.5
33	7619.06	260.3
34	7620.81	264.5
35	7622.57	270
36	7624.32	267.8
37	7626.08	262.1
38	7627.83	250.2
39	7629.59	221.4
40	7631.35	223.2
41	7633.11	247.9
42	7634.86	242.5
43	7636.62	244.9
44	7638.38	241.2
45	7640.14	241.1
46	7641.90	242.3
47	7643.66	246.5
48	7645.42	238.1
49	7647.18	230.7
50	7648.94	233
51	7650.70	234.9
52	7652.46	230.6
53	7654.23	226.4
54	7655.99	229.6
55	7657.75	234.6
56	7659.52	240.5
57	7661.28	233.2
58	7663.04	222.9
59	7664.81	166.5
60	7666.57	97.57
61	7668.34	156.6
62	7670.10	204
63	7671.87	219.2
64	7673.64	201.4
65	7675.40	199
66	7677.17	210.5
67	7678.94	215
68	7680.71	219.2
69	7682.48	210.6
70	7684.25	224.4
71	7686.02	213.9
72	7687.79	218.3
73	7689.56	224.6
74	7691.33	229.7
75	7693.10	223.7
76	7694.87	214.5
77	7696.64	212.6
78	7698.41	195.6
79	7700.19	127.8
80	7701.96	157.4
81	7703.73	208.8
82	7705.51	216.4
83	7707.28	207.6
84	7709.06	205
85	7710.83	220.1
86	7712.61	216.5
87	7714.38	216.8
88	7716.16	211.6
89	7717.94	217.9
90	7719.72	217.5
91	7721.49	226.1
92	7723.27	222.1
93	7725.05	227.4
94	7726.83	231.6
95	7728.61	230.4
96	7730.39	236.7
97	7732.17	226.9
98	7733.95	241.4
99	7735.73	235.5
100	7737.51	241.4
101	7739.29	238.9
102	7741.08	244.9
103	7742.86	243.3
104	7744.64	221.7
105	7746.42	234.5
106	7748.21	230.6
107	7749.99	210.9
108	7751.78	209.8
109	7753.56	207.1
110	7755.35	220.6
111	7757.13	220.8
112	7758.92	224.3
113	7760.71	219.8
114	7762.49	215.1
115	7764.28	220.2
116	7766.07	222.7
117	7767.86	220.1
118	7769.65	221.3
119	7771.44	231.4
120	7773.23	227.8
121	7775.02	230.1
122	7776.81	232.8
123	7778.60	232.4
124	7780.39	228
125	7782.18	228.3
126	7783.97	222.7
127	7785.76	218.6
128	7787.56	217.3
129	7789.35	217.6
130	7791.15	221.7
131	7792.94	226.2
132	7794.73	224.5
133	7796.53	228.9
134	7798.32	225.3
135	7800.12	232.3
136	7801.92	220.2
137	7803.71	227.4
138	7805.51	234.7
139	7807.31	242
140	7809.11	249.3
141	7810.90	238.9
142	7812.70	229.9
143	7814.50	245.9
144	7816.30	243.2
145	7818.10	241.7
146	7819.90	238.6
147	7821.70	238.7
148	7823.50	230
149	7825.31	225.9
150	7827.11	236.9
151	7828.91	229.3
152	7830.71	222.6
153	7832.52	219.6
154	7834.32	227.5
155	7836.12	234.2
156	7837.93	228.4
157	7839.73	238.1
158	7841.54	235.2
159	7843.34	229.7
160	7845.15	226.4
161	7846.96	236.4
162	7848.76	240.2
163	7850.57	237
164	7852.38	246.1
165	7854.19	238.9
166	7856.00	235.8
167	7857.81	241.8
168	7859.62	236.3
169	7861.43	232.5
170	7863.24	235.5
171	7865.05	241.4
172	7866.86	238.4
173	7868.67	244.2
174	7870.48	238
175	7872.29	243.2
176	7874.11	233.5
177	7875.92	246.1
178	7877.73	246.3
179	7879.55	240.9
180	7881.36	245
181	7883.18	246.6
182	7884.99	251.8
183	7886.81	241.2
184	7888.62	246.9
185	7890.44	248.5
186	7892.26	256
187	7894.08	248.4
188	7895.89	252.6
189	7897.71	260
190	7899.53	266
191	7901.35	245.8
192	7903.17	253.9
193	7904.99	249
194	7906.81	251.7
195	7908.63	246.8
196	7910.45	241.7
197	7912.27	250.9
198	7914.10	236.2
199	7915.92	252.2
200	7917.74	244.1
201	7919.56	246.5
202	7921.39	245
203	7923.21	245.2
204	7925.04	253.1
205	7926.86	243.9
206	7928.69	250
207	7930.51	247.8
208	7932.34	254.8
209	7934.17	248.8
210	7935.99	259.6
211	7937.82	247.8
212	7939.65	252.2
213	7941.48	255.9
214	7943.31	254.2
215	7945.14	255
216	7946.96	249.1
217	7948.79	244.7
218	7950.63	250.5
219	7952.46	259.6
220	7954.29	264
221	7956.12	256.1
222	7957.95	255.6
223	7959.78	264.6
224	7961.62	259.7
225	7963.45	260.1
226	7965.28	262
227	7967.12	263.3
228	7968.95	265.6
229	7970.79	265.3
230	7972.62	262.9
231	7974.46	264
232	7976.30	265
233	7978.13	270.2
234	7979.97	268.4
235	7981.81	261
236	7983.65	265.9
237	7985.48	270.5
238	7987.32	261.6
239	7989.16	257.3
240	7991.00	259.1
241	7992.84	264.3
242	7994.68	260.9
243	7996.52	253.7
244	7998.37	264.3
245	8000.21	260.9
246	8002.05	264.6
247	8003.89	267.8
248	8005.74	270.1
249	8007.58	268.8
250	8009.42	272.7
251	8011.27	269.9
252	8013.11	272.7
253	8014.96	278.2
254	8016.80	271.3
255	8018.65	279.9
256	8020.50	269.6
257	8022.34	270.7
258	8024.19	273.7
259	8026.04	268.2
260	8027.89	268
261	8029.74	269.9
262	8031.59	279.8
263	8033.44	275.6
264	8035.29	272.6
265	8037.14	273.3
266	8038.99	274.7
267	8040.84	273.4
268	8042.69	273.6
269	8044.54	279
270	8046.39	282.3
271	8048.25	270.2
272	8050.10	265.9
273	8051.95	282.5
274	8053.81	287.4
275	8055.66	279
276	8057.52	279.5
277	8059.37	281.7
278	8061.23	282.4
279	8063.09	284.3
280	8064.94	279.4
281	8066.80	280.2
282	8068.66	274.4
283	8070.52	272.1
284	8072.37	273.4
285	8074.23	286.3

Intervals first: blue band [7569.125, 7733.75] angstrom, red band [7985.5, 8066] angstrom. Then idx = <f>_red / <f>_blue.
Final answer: 1.17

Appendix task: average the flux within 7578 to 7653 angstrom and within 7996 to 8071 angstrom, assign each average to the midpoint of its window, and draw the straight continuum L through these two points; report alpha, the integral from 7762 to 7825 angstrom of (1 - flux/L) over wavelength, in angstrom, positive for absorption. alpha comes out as 7.7 angstrom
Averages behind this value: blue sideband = 252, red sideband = 274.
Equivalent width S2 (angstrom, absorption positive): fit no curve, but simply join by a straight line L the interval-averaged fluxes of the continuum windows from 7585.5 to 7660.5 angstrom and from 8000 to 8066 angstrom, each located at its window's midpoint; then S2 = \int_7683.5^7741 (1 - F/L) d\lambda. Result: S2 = 8.3 angstrom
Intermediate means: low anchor 248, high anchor 274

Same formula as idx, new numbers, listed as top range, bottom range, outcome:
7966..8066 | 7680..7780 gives 1.23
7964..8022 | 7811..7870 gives 1.13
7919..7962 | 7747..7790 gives 1.14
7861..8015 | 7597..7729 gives 1.12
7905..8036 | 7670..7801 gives 1.18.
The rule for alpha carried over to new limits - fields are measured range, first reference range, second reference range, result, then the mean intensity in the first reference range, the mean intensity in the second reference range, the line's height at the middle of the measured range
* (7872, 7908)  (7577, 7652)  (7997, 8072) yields 2.40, 252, 274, 267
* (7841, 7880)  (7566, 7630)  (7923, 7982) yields 2.93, 260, 257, 258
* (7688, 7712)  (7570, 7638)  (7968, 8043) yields 5.15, 257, 268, 260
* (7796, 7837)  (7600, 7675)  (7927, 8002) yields 2.51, 236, 259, 248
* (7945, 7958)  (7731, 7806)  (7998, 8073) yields 0.25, 226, 274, 259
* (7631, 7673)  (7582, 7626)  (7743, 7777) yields 4.36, 258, 222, 247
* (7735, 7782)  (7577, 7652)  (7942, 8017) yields 5.51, 252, 263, 256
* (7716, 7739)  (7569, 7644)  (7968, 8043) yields 2.71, 256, 268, 260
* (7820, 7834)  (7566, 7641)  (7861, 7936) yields 1.11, 257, 247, 249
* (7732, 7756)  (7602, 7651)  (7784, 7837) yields 0.85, 250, 231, 238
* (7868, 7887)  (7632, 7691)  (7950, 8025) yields 0.48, 220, 265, 250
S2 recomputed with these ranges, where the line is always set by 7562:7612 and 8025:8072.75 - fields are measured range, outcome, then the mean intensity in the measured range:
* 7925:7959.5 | 2.5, 253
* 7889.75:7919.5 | 2.3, 250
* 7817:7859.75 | 5.6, 234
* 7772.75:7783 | 1.4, 230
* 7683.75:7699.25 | 2.8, 217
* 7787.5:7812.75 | 3.6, 229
